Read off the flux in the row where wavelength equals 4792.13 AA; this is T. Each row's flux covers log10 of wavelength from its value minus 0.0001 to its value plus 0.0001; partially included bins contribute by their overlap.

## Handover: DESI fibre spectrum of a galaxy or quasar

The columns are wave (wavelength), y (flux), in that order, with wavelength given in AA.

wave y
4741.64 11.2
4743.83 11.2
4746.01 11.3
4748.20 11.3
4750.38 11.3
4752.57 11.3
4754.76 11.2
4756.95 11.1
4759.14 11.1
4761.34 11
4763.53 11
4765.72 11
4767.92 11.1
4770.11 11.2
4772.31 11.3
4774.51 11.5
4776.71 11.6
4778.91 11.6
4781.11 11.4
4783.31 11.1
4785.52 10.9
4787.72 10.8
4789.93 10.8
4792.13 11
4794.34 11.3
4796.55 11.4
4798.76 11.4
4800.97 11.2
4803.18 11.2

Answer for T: 11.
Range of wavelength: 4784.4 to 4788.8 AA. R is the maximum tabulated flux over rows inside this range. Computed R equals 10.9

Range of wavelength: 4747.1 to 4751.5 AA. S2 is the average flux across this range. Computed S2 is 11.3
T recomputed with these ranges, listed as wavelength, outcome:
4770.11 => 11.2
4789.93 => 10.8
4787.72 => 10.8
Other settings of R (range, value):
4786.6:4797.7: 11.4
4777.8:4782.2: 11.6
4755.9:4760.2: 11.1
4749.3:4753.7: 11.3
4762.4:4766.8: 11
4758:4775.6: 11.5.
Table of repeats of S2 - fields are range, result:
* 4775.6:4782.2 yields 11.5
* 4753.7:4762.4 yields 11.1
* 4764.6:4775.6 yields 11.2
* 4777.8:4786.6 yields 11.2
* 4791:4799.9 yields 11.3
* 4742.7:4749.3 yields 11.3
